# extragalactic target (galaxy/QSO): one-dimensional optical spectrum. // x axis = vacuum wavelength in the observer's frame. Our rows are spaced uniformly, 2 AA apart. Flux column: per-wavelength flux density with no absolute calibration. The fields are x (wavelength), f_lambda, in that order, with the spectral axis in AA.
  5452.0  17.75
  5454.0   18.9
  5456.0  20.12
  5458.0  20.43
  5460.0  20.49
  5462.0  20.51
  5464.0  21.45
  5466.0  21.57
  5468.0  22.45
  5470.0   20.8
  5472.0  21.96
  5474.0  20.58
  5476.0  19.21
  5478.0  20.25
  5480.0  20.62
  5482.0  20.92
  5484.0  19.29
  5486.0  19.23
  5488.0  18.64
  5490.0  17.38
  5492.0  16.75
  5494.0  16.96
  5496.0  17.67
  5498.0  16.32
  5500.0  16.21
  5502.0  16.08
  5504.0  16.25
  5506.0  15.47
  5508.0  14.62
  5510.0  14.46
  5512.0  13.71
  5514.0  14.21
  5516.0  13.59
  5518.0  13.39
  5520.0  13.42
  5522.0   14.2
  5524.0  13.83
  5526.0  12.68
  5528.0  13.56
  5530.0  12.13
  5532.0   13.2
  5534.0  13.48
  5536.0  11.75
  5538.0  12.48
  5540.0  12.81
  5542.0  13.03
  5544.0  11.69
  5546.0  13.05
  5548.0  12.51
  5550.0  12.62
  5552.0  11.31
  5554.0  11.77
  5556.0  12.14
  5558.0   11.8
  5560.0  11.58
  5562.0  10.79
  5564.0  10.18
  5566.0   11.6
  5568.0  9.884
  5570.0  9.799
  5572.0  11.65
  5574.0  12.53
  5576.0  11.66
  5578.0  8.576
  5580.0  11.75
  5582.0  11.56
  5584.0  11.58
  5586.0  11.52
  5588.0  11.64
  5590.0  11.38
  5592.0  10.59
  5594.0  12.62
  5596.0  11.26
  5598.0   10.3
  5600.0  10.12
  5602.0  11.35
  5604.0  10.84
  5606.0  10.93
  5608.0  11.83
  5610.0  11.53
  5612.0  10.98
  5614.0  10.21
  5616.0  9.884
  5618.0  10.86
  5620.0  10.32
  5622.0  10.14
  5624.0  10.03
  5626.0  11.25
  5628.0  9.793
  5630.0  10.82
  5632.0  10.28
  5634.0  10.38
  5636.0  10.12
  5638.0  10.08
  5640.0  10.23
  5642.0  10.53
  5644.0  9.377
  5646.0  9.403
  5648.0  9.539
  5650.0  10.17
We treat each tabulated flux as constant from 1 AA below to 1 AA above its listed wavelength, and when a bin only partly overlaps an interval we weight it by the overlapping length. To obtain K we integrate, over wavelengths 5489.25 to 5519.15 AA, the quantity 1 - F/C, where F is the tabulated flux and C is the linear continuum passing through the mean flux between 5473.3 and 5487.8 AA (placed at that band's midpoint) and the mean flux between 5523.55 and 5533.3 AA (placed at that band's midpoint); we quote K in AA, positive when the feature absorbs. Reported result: 1.9 AA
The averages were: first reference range 19.9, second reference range 13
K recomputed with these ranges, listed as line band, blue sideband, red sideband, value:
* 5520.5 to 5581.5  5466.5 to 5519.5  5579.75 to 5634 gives 9.4 AA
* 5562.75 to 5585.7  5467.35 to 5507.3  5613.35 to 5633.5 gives 4.0 AA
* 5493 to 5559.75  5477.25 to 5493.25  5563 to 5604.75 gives 8.8 AA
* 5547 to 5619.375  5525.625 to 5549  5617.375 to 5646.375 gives 1.9 AA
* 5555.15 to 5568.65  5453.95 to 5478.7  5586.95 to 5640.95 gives 2.9 AA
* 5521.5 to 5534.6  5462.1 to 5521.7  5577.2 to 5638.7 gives 1.9 AA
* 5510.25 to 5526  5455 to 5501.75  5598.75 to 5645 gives 3.0 AA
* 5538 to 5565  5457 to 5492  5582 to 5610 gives 4.8 AA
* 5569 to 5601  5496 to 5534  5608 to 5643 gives 2.0 AA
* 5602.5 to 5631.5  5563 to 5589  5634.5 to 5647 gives -0.8 AA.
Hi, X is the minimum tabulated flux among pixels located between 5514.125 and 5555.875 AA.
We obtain 11.31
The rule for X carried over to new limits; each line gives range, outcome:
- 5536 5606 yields 8.576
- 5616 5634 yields 9.793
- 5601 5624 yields 9.884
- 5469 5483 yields 19.21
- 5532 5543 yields 11.75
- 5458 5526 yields 12.68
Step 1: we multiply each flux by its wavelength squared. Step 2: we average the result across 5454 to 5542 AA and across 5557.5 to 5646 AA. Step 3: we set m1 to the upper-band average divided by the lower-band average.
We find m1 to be 0.7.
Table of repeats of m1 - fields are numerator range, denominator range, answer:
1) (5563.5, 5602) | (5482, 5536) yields 0.74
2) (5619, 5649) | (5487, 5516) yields 0.67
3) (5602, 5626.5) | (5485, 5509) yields 0.67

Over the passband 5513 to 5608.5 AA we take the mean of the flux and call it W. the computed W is 11.9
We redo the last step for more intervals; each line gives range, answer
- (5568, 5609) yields 11.1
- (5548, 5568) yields 11.5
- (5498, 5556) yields 13.5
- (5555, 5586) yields 11.2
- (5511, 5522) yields 13.7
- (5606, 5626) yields 10.7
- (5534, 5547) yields 12.5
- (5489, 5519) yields 15.5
